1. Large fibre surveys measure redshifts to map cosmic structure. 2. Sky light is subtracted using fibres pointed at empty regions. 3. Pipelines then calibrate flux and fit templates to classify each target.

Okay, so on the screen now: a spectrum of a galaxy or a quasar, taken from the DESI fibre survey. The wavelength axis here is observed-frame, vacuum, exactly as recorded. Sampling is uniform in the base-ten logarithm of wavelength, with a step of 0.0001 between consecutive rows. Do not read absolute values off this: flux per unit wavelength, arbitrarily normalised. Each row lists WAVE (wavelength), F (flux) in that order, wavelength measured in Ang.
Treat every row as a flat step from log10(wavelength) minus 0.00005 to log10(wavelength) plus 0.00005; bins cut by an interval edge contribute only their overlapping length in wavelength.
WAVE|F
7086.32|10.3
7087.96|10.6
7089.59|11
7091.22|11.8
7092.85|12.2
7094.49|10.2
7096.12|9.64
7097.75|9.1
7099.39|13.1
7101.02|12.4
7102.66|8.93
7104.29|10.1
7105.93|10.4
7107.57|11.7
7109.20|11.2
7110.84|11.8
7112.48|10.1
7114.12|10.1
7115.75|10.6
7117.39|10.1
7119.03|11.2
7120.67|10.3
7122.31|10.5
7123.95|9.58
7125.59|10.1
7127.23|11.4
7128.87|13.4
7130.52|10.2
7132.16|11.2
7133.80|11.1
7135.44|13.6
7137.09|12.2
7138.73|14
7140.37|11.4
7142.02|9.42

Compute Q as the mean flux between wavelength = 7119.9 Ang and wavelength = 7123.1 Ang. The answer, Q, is 10.4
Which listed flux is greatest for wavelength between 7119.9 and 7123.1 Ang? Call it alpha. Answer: 10.5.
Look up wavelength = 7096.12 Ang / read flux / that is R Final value 9.64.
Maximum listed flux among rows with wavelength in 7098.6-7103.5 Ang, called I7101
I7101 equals 13.1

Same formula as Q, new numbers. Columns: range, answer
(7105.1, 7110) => 11.1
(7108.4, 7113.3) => 11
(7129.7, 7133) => 10.7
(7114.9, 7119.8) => 10.6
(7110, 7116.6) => 10.6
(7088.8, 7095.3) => 11.3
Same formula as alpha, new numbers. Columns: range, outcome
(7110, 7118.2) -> 11.8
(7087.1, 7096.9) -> 12.2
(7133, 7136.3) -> 13.6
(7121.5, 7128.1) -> 11.4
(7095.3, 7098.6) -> 9.64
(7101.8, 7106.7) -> 10.4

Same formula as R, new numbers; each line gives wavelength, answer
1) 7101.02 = 12.4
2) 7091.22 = 11.8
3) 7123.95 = 9.58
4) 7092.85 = 12.2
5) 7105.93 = 10.4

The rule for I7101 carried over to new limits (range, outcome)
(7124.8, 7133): 13.4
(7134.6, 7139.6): 14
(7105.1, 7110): 11.7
